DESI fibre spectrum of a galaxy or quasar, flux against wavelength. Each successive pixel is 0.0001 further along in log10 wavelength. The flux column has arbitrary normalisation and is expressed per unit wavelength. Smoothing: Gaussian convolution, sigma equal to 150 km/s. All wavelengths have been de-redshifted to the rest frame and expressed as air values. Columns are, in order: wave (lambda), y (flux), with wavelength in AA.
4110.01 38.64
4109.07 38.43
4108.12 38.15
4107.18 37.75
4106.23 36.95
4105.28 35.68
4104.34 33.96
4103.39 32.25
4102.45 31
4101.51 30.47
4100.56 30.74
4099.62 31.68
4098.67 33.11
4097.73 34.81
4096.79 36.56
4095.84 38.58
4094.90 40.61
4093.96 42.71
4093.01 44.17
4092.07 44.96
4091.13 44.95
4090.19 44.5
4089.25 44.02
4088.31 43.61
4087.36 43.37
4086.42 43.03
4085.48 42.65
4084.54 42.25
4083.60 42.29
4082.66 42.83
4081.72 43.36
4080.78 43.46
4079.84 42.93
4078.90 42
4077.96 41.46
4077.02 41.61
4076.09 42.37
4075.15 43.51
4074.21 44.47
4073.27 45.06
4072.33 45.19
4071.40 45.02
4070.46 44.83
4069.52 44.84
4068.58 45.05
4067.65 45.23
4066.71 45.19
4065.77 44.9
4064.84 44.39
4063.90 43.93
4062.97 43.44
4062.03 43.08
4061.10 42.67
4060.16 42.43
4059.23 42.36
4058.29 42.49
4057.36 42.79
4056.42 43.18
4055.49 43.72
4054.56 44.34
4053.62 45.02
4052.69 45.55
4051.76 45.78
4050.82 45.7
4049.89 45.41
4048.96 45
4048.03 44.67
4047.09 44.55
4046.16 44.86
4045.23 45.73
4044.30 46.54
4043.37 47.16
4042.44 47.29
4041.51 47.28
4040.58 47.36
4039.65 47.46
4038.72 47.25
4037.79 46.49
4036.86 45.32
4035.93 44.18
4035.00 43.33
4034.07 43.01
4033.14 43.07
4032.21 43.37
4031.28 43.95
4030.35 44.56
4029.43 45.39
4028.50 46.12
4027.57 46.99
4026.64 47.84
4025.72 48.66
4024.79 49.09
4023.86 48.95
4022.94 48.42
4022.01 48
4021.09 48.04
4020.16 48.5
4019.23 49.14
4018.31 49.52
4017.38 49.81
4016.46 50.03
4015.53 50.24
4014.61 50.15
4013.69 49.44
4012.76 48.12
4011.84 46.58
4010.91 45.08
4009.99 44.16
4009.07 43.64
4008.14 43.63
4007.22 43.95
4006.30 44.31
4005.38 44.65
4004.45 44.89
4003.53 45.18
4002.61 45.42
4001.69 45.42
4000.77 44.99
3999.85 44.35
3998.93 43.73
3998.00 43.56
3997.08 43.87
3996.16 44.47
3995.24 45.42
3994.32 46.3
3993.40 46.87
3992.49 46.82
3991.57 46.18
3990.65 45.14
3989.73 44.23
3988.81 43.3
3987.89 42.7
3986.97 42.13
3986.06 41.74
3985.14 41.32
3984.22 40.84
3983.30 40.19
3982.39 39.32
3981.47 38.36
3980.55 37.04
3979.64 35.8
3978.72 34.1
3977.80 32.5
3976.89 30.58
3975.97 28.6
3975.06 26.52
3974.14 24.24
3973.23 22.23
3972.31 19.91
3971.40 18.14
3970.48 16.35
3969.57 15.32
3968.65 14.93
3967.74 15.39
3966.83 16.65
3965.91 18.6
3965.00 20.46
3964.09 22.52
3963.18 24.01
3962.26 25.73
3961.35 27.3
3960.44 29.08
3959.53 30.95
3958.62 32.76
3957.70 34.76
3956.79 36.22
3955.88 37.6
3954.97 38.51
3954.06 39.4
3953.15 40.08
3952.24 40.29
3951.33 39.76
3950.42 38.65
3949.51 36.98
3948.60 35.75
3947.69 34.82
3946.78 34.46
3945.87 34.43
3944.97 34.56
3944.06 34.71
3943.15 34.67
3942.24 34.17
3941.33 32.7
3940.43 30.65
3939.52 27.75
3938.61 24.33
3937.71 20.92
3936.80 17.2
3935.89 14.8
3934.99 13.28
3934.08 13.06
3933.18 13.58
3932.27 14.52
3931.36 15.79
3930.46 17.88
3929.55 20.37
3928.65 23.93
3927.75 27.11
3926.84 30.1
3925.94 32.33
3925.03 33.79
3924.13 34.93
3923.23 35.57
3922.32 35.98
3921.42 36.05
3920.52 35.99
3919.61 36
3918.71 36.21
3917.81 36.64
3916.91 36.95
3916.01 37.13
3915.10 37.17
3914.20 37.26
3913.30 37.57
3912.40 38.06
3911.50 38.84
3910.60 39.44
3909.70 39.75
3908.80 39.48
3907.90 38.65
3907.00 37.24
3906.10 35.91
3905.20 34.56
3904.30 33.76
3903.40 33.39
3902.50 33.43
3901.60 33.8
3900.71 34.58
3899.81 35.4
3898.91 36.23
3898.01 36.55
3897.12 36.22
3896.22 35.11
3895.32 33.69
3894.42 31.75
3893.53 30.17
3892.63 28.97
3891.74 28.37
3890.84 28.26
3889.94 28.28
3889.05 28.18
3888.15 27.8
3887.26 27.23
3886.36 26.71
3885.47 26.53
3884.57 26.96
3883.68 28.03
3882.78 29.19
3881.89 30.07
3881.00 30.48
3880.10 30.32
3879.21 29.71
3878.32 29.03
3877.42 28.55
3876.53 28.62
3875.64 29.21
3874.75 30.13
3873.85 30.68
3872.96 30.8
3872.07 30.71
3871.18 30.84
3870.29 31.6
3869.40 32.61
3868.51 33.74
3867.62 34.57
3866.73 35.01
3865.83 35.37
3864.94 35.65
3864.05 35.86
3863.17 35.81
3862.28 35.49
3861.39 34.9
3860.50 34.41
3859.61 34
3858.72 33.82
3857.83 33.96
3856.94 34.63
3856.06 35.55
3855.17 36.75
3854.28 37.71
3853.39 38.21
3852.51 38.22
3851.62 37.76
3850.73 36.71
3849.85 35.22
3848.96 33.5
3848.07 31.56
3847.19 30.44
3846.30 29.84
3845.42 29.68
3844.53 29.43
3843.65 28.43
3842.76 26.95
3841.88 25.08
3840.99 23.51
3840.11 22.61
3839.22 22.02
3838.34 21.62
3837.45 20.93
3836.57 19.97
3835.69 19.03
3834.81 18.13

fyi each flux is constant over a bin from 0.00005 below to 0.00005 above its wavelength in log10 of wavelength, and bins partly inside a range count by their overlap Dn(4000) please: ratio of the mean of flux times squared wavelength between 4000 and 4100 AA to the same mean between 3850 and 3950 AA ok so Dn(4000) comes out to 1.51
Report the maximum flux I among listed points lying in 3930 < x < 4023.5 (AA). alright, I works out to 50.24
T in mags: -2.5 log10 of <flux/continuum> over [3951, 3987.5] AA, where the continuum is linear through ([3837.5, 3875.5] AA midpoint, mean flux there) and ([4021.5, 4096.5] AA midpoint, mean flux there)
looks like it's 0.28 mag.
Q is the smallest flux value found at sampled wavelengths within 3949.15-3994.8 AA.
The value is 14.93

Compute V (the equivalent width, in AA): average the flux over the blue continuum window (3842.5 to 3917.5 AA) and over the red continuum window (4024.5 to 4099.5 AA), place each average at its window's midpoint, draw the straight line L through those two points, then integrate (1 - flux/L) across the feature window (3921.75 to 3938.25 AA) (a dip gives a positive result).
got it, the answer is 5.9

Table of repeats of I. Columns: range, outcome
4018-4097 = 49.52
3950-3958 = 40.29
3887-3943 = 39.75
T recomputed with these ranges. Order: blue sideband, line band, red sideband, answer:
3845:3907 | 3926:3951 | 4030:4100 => 0.340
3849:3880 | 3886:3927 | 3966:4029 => 0.045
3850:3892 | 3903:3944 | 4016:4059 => 0.186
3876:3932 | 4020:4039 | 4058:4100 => -0.165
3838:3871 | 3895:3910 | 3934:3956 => -0.119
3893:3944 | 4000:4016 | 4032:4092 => -0.164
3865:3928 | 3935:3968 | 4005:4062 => 0.255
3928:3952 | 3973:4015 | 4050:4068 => -0.197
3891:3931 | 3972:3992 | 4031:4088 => 0.077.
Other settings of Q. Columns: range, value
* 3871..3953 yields 13.06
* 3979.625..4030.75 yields 35.8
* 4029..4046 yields 43.01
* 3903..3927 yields 30.1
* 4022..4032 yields 43.95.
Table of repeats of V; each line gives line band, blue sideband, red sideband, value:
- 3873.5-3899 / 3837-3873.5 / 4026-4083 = 3.1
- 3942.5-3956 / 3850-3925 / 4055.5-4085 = 0.0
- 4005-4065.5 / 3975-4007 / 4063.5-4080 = -4.0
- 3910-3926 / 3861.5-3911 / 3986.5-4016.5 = -0.3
